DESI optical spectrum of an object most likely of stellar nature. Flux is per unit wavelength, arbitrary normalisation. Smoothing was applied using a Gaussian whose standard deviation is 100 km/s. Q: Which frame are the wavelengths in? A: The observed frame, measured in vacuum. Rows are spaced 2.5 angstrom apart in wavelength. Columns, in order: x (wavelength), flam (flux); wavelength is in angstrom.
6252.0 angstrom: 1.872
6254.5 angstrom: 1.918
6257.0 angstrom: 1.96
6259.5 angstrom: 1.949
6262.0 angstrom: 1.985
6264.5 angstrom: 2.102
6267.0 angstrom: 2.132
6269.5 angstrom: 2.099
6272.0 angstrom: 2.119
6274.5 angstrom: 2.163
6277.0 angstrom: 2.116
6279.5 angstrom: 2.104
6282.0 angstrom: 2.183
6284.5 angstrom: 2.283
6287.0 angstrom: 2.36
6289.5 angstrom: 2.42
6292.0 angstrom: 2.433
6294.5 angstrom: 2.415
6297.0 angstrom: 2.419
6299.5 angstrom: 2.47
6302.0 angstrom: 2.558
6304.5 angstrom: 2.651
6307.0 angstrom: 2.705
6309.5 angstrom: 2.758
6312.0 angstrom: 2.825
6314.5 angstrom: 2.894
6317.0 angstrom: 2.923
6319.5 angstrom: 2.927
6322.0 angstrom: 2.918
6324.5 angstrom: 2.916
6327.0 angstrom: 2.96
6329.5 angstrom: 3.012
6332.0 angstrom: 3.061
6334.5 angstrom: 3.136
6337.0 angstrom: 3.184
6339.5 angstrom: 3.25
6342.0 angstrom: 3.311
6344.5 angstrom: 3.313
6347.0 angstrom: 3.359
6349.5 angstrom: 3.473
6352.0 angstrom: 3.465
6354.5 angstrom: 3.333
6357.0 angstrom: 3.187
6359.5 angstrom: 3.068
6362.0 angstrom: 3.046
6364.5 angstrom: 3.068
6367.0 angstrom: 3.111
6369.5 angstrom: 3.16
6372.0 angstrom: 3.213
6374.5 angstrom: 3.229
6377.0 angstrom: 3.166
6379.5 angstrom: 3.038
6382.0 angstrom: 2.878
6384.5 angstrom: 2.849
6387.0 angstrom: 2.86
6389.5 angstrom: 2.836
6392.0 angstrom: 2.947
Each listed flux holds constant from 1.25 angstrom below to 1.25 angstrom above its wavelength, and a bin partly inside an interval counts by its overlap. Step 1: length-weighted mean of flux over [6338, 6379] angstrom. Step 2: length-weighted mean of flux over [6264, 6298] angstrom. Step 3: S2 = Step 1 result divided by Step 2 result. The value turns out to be 1.44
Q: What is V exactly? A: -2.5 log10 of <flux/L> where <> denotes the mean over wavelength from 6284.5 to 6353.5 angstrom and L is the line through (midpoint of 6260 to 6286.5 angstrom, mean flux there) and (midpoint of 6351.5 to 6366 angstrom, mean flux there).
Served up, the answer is -0.07 mag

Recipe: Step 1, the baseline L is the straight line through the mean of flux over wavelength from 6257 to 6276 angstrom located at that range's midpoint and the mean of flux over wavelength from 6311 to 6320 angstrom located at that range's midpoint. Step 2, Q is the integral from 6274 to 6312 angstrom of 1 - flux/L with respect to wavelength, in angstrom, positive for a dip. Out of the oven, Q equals 1.44 angstrom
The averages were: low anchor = 2.07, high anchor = 2.89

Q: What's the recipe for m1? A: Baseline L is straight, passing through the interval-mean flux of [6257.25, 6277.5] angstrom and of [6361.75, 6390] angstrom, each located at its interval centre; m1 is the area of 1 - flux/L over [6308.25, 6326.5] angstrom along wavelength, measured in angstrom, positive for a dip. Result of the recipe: -2.62 angstrom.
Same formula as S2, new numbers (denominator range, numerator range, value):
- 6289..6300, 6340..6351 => 1.38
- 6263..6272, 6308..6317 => 1.34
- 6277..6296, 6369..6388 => 1.32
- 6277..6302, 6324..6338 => 1.30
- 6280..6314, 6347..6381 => 1.28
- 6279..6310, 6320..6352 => 1.29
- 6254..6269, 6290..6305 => 1.23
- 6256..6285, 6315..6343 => 1.45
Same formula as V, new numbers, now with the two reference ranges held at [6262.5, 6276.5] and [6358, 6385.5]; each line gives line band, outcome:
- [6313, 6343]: -0.14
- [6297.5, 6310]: -0.07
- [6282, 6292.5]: -0.03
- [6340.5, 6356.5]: -0.18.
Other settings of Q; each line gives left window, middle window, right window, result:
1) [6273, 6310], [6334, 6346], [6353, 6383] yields -1.6 angstrom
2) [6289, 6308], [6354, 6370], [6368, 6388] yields -1.0 angstrom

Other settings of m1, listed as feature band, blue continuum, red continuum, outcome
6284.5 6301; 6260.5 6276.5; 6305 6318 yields 0.6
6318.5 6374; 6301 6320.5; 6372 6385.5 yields -4.5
